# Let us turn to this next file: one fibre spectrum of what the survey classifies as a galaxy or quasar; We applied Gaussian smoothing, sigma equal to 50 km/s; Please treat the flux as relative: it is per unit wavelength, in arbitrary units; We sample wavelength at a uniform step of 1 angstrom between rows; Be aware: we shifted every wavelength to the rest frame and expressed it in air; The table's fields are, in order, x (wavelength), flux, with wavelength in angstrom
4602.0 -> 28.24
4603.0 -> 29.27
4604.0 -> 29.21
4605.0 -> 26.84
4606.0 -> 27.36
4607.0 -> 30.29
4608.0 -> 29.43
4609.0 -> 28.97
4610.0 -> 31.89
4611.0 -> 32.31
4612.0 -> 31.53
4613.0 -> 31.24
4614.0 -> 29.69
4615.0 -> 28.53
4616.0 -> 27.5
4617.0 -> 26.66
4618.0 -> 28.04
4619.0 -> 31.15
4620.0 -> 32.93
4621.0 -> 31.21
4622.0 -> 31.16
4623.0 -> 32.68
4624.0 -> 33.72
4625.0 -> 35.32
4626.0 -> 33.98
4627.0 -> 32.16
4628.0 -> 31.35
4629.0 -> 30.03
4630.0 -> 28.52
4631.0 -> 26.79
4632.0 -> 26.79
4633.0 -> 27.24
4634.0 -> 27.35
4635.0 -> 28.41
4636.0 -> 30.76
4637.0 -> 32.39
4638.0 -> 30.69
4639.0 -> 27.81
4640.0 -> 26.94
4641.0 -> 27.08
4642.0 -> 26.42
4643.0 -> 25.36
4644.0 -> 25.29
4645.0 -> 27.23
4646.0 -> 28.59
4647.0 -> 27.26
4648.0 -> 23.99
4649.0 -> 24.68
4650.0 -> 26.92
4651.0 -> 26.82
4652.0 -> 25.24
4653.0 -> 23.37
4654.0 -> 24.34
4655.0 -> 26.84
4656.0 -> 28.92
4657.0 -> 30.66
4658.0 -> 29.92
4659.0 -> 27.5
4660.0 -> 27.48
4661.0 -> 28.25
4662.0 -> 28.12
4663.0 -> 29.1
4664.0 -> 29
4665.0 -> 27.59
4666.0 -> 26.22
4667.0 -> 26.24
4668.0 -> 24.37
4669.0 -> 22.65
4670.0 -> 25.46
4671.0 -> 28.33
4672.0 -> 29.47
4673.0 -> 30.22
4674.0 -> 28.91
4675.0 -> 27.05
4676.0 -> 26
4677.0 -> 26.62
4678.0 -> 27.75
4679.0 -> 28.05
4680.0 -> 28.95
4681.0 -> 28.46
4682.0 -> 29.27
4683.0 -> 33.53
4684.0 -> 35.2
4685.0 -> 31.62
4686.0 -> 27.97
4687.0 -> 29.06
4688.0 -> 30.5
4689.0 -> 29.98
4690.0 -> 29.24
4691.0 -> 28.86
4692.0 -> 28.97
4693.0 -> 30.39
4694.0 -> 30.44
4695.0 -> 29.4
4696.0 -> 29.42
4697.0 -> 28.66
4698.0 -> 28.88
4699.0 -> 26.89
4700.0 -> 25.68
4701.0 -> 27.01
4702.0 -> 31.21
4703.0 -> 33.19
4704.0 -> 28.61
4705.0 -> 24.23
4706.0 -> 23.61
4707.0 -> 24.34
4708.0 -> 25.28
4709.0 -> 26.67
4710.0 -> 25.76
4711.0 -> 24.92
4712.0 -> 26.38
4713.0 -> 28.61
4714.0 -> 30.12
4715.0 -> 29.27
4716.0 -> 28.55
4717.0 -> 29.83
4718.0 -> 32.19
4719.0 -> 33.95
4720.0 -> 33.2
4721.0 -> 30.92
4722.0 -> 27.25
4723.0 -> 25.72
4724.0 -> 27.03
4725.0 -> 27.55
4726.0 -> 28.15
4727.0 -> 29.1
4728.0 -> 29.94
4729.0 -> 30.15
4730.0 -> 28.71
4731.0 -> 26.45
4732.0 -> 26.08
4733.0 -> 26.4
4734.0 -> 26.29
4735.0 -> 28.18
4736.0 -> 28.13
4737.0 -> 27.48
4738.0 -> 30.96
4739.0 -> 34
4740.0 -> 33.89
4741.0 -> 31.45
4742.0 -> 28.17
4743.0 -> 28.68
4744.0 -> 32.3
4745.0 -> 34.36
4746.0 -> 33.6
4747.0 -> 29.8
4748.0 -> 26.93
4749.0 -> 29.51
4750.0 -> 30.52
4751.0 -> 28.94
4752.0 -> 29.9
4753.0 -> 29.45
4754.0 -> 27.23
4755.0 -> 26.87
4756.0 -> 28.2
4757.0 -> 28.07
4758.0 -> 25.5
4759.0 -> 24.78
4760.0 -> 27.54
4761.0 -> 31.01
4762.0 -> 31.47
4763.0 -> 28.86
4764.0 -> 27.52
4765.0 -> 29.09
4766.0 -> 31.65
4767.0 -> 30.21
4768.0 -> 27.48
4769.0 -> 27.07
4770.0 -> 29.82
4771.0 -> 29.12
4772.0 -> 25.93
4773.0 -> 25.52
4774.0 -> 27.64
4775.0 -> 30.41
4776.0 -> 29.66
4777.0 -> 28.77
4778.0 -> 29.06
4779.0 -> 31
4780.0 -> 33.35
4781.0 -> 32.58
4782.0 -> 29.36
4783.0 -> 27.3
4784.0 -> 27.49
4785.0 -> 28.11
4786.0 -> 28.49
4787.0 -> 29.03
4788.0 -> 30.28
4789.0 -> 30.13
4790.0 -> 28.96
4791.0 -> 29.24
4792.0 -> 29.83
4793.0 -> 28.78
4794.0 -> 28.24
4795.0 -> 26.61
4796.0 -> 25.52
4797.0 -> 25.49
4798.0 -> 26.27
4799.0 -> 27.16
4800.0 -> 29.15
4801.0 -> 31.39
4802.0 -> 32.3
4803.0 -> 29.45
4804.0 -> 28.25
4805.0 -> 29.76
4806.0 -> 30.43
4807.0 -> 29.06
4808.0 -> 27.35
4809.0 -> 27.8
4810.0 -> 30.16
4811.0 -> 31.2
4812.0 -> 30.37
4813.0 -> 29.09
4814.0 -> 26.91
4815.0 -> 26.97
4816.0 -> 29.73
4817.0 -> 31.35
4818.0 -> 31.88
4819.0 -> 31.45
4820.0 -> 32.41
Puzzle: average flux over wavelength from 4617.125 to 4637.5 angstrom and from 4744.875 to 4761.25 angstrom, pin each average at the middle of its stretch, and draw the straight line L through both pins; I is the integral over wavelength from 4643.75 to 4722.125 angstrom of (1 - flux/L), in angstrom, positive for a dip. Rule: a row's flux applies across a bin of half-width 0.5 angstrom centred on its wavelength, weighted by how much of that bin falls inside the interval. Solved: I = 4.28 angstrom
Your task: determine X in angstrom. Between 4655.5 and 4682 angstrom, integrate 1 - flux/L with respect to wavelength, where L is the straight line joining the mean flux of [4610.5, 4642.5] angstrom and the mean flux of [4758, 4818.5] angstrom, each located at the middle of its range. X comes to 1.71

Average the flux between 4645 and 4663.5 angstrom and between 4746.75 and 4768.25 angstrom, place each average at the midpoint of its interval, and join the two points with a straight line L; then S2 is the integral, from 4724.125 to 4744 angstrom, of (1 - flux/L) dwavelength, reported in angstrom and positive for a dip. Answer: -0.47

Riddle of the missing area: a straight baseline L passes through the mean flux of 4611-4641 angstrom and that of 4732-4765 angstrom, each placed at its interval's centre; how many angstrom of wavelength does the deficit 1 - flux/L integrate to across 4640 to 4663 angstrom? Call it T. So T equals 2.32 angstrom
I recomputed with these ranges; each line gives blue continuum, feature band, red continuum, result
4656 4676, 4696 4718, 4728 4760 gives 0.6 angstrom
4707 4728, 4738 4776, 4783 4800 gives -1.4 angstrom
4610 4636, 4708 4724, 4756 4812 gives 0.4 angstrom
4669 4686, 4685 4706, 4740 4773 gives 0.0 angstrom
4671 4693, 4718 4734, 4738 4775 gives 0.3 angstrom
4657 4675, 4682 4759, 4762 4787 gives -1.7 angstrom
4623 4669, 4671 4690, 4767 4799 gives -0.8 angstrom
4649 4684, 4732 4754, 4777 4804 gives -1.0 angstrom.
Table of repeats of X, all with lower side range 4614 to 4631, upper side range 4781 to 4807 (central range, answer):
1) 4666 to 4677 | 1.23 angstrom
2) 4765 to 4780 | 0.02 angstrom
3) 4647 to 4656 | 1.43 angstrom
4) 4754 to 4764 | 0.41 angstrom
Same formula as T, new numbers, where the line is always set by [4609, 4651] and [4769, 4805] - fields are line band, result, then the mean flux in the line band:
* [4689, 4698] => -0.1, 29.4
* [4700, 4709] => 0.6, 27.1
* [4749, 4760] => 0.3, 28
